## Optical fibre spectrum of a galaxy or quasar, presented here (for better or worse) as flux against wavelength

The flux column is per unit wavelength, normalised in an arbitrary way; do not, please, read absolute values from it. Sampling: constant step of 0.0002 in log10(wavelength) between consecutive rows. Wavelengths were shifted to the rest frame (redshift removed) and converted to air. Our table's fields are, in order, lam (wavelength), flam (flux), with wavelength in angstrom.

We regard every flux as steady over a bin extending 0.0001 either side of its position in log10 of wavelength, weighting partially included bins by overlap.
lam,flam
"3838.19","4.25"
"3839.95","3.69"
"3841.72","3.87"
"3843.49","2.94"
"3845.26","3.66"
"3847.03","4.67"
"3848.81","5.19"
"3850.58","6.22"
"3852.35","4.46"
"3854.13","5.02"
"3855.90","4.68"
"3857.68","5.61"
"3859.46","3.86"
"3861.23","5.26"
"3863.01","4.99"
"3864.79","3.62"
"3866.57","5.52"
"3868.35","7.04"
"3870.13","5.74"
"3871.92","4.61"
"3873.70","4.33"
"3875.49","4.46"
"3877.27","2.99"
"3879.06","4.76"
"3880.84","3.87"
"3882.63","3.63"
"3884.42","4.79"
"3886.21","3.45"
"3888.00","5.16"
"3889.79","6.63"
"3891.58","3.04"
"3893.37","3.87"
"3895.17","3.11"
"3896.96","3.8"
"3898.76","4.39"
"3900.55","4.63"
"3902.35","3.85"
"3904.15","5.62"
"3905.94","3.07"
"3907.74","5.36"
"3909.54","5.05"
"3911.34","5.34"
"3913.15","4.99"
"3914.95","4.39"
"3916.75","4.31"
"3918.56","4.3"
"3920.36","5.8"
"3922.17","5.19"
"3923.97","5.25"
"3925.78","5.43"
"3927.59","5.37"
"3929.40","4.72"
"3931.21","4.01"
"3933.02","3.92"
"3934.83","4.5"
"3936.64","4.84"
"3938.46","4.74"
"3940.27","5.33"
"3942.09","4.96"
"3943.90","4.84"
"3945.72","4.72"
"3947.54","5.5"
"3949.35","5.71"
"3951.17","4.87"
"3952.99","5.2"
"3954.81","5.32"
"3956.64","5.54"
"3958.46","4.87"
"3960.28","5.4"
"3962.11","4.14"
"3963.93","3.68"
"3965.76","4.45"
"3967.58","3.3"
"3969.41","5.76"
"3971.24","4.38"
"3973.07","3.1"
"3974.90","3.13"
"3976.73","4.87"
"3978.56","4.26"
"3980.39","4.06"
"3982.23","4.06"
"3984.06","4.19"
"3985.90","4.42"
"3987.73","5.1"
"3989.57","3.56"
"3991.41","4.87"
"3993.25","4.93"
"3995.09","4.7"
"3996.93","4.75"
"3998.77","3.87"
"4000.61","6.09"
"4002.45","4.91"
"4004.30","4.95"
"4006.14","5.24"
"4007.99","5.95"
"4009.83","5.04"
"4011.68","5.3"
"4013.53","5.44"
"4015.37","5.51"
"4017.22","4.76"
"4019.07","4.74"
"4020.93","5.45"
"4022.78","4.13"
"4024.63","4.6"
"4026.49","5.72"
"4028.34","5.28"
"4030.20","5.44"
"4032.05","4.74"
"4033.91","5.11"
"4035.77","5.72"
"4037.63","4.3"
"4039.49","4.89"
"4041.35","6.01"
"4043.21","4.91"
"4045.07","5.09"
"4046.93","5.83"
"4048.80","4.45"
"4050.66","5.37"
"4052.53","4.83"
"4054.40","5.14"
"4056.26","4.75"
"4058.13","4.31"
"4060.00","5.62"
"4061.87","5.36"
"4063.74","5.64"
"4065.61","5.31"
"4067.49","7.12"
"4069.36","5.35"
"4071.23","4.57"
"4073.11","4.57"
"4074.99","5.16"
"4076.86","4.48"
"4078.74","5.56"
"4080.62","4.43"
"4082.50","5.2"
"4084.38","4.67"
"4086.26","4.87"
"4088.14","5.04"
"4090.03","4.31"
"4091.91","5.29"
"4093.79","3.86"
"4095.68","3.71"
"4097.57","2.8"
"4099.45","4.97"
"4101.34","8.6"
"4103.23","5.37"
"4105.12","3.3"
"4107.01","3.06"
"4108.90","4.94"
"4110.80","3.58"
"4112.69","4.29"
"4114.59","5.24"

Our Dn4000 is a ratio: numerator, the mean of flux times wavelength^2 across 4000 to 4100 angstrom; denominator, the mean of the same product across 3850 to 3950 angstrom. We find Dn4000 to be 1.15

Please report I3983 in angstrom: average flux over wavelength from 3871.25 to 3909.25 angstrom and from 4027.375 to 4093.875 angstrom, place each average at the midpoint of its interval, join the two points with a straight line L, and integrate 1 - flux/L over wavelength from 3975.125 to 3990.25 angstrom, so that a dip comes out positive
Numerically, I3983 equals 1.4 angstrom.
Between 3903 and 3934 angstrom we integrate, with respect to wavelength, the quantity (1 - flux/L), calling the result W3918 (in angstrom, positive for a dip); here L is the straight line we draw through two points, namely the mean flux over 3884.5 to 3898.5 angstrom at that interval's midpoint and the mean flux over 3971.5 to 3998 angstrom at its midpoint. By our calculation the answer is -4.4 angstrom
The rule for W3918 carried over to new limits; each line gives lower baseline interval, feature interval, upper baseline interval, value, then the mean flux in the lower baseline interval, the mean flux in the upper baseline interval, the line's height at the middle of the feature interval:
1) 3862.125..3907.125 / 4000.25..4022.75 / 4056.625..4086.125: -1.4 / 4.44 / 5.14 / 4.92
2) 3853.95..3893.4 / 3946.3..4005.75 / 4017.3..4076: 3.8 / 4.66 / 5.14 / 4.94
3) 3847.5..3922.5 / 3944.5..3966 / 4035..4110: -0.9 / 4.66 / 4.96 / 4.77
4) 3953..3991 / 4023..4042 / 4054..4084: -1.0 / 4.4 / 5.15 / 4.87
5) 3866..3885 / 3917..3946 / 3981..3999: -1.8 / 4.69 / 4.46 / 4.58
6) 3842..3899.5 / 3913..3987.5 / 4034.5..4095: 1.1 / 4.53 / 5.06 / 4.75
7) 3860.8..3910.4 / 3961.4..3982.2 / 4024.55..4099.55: 2.8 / 4.51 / 4.99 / 4.75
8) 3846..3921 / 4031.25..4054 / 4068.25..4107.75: -1.9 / 4.65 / 4.74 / 4.72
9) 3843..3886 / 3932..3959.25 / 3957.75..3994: -3.6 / 4.66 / 4.32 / 4.41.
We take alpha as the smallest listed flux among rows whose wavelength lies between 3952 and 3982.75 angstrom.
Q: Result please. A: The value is 3.1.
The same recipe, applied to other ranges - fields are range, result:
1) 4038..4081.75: 4.31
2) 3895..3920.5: 3.07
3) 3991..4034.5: 3.87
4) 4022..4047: 4.13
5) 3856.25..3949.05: 2.99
